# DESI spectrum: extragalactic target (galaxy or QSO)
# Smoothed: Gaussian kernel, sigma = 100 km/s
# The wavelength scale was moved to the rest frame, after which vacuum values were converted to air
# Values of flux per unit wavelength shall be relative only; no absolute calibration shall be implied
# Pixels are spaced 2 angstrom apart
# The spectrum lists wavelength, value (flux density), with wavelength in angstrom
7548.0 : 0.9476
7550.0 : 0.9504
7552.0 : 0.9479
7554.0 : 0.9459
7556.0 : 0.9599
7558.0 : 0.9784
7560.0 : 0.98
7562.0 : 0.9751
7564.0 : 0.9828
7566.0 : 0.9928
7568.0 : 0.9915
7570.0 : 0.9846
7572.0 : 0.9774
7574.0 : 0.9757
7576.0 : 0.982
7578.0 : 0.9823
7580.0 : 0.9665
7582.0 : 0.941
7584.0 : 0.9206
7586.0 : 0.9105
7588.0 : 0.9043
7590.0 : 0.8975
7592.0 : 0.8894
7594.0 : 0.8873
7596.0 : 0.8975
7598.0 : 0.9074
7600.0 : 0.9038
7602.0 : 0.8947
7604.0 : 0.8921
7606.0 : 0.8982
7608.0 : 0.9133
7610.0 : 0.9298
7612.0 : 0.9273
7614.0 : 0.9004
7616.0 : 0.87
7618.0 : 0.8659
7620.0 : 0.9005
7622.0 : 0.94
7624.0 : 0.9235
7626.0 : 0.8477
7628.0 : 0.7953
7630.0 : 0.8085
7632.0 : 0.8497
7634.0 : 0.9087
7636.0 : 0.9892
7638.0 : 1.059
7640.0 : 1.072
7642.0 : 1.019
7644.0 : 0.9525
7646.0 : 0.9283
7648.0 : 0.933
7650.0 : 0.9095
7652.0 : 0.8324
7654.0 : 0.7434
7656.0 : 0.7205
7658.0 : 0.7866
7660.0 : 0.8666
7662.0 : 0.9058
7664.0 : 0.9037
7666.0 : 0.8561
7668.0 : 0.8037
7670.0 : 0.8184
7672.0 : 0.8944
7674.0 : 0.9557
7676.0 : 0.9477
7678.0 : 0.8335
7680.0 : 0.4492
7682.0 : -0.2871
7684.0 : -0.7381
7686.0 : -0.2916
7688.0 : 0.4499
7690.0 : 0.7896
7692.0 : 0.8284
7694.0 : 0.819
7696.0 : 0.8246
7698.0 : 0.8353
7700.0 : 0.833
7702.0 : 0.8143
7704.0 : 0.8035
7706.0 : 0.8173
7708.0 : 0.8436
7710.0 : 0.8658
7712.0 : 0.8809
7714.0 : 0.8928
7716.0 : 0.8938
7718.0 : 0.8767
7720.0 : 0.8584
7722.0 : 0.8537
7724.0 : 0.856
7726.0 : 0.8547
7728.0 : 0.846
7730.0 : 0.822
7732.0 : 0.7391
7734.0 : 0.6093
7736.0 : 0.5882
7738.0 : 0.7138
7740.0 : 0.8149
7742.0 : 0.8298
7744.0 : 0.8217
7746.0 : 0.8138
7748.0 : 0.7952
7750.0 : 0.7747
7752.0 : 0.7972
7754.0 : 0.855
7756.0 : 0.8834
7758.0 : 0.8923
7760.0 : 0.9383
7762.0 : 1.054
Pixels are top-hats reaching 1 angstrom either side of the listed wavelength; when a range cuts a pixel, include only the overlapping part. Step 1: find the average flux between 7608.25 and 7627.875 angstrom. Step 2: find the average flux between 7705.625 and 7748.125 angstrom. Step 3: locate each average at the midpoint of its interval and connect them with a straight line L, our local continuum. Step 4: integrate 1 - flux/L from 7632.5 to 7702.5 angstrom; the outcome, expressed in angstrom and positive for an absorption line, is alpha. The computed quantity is 9.7 angstrom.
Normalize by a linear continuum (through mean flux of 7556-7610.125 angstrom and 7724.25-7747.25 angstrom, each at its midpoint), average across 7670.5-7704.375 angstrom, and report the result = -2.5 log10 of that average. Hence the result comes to 0.392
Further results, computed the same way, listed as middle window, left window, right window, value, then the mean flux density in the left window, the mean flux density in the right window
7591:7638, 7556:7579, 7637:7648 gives 0.11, 0.981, 1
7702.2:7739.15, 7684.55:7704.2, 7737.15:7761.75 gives -0.12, 0.633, 0.835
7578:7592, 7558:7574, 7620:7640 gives 0.04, 0.983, 0.911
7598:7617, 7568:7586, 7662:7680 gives 0.03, 0.965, 0.855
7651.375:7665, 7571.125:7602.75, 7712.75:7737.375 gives 0.05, 0.927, 0.807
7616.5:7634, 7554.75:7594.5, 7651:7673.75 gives 0.02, 0.955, 0.834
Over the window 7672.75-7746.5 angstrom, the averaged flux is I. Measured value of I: 0.701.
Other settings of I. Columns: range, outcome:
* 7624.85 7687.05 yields 0.744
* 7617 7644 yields 0.923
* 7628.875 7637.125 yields 0.89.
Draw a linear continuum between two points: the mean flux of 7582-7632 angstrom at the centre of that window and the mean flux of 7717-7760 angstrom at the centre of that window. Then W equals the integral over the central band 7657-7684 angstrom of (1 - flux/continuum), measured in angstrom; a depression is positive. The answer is 5.1 angstrom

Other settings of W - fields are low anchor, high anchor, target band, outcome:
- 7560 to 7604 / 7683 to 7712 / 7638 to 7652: -3.69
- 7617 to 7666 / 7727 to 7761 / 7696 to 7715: -0.21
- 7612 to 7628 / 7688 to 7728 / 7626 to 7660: -0.68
